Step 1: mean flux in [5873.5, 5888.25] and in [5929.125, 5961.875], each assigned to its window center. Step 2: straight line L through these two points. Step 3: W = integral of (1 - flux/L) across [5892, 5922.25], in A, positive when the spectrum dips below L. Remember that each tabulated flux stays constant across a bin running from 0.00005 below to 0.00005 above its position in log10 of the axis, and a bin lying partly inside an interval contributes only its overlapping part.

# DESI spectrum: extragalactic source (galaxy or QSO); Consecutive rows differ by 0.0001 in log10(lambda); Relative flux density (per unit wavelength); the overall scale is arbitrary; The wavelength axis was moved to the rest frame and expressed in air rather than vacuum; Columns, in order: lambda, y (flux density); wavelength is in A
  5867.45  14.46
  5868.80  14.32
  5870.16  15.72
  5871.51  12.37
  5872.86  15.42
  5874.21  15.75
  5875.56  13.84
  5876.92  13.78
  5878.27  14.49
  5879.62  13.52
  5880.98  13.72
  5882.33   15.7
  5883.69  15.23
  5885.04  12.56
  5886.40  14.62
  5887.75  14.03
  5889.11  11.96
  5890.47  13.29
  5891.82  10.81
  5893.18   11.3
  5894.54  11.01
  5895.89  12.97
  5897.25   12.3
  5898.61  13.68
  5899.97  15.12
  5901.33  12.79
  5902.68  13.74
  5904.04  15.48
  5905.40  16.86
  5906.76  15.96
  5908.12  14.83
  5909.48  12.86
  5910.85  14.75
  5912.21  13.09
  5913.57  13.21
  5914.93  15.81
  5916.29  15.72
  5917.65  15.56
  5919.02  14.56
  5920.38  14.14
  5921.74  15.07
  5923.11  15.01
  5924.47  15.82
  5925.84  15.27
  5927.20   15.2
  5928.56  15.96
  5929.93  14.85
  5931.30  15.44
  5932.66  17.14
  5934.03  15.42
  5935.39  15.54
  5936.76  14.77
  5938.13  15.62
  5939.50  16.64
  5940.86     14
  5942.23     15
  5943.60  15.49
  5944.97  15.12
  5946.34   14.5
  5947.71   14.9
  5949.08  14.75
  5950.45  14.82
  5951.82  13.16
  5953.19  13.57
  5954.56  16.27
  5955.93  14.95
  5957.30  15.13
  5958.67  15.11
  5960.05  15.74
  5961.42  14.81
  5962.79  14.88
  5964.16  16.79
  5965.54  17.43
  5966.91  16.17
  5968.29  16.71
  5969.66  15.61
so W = 1.2 A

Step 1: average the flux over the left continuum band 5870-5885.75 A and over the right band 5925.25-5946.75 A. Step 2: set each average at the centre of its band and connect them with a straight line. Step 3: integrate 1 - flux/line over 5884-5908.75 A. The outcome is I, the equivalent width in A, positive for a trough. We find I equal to 1.9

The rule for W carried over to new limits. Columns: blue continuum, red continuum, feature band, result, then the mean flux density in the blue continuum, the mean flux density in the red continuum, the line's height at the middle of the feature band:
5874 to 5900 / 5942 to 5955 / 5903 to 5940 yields -2.74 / 13.4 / 14.7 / 14.1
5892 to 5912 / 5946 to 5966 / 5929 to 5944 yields -0.87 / 13.7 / 15.1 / 14.6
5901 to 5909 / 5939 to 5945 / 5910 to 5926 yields 0.30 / 15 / 15.2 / 15.1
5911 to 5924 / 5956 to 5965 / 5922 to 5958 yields -0.22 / 14.7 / 15.4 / 15.1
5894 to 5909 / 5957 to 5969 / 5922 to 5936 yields -0.62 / 14.1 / 15.9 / 14.9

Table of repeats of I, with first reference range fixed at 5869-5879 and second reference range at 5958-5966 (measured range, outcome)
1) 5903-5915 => 0.2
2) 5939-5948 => 0.2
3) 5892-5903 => 1.5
